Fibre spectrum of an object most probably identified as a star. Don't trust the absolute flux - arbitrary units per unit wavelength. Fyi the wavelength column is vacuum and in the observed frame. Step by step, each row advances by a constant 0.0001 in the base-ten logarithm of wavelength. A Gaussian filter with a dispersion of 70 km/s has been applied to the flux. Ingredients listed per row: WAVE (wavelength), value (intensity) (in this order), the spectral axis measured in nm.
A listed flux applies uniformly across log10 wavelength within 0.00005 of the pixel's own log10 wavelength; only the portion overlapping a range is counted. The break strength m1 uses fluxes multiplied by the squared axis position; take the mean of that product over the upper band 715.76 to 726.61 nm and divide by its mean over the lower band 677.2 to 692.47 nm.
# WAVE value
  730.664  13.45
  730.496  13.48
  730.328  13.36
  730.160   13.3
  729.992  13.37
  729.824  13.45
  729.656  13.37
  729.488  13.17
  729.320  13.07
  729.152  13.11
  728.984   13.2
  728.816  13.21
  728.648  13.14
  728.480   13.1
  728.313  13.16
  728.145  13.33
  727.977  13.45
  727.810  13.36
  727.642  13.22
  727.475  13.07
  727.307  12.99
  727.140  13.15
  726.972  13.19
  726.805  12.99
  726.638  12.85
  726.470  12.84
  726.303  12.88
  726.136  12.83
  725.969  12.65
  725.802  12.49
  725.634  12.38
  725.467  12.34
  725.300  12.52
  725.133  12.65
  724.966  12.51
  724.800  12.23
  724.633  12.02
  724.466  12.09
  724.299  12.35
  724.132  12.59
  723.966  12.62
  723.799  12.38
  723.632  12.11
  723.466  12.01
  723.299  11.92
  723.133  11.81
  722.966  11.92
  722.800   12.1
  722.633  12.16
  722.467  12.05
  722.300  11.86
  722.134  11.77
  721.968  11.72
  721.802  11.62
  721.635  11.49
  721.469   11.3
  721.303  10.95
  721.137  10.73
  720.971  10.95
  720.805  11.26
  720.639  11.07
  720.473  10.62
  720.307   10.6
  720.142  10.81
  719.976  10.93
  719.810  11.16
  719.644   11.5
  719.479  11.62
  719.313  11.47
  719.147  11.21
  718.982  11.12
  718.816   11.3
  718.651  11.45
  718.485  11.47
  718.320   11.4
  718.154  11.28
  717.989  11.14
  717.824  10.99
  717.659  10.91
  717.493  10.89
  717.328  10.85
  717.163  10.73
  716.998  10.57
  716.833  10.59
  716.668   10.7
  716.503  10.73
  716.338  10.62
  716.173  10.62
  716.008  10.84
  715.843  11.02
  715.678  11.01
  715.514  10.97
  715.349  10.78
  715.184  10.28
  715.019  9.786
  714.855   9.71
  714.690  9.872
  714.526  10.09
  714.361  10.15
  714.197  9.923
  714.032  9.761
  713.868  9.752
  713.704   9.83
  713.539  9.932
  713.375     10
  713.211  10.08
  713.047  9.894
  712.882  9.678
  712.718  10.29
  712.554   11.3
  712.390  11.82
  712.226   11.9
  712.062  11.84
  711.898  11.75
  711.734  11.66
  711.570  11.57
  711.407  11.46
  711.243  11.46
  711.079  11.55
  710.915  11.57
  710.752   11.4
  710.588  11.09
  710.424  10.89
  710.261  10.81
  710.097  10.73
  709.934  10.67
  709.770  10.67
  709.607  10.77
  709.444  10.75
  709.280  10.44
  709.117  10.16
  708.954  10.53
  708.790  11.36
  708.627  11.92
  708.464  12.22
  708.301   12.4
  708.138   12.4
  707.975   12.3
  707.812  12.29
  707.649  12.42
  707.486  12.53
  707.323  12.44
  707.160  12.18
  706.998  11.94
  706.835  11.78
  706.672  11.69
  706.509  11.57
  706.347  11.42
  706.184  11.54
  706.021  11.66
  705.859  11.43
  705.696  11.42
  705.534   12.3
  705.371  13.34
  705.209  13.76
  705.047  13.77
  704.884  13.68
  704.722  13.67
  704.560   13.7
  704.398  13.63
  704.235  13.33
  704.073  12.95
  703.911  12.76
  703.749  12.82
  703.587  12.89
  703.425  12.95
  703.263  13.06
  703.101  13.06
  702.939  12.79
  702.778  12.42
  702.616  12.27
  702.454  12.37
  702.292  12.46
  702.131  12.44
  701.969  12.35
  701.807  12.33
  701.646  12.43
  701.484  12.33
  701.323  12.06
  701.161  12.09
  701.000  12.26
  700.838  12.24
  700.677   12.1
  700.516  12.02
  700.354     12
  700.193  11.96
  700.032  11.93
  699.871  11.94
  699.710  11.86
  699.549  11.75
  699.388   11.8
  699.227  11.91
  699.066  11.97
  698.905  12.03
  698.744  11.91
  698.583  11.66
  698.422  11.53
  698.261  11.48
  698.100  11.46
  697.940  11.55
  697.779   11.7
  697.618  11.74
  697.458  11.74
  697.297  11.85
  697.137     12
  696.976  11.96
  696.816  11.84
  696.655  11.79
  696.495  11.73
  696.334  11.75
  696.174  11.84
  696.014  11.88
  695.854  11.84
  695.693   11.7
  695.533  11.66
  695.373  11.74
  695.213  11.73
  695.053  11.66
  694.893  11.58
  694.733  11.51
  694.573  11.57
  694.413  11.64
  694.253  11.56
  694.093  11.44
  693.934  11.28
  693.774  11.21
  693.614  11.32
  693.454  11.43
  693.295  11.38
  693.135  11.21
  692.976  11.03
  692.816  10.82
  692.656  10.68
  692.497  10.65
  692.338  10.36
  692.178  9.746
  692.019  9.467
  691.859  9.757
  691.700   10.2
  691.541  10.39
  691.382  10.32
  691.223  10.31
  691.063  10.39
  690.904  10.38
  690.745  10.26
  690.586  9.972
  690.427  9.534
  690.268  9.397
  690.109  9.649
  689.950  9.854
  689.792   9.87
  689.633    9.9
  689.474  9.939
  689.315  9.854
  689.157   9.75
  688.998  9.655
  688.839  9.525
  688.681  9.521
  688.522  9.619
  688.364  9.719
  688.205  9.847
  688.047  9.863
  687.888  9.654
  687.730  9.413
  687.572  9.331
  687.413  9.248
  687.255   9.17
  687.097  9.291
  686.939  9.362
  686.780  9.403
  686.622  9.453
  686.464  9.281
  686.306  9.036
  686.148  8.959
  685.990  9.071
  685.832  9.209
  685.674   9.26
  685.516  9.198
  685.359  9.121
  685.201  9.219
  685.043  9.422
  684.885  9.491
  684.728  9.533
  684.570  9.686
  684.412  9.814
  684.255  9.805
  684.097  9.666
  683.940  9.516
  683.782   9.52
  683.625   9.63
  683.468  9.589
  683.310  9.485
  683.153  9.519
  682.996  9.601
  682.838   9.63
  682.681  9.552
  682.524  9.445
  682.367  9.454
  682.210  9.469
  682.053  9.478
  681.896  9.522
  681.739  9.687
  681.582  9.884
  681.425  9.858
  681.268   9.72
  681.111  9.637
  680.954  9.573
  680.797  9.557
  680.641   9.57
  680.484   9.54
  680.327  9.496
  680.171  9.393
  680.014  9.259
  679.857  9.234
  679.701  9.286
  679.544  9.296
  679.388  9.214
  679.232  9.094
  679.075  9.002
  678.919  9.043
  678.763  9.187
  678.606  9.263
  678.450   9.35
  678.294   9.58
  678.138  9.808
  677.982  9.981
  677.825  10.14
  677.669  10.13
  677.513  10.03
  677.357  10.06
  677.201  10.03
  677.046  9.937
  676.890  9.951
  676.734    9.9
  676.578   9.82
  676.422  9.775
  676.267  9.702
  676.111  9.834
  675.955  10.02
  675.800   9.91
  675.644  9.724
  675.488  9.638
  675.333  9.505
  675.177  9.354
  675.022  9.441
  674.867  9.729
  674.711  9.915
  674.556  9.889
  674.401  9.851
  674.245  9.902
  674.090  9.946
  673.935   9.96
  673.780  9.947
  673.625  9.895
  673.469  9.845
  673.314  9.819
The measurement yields 1.3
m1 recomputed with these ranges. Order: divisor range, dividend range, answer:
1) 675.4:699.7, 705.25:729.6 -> 1.23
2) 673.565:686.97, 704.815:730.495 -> 1.36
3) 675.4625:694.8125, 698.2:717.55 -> 1.26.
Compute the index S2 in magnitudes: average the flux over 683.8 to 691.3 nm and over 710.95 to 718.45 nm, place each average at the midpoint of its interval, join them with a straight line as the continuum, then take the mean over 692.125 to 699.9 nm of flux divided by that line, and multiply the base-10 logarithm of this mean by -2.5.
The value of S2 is -0.162 mag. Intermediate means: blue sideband 9.58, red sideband 10.7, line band 11.5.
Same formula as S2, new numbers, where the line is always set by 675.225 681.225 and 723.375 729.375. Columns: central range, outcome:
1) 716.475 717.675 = 0.14 mag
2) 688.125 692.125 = 0.06 mag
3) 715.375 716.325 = 0.12 mag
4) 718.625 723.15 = 0.10 mag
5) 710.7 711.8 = 0.02 mag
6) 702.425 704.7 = -0.15 mag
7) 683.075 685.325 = 0.05 mag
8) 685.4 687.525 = 0.10 mag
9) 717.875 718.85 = 0.08 mag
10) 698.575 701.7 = -0.09 mag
